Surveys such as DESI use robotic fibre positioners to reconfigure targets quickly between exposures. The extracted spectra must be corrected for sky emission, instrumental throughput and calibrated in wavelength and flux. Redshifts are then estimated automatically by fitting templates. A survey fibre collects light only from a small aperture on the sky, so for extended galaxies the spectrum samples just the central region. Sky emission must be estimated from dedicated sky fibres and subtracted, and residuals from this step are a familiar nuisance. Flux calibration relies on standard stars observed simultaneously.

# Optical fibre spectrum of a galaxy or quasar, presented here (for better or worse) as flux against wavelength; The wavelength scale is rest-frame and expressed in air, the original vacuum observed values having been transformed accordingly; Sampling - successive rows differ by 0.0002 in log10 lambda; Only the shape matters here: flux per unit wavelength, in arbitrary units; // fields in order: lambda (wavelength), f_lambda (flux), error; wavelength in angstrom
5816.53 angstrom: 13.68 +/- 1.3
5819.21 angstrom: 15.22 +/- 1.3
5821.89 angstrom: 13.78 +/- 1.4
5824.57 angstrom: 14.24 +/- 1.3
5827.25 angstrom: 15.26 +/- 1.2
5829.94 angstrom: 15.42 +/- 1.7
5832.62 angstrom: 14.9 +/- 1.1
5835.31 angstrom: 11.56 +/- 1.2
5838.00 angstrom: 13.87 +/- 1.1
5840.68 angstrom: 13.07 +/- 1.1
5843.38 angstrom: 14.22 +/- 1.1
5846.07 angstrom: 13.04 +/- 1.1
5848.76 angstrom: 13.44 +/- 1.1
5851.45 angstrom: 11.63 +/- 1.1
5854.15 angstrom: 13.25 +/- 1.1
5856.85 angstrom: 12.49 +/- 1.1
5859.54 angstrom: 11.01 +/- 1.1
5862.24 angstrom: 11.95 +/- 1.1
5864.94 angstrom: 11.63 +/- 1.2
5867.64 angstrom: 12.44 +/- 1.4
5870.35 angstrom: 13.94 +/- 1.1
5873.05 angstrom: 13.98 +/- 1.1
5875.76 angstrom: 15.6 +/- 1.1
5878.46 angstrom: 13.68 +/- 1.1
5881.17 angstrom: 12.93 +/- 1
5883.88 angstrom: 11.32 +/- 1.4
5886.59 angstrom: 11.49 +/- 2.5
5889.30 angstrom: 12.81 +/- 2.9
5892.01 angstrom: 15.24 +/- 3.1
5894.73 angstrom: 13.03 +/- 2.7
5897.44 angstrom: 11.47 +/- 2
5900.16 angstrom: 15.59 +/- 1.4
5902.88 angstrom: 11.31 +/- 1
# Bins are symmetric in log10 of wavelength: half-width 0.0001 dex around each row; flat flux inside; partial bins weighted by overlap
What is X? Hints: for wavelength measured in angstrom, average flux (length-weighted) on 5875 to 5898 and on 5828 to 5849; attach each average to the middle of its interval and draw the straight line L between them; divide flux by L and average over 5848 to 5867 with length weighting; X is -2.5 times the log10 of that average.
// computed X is 0.11 mag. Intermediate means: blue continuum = 13.7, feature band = 12.2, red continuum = 13.1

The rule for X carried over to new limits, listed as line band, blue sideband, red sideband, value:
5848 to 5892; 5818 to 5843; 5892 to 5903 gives 0.070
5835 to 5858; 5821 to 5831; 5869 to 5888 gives 0.090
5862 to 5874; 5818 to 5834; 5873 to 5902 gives 0.078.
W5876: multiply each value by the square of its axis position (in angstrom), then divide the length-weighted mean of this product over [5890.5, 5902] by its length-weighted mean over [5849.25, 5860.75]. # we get 1.14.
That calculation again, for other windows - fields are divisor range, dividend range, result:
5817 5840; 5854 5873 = 0.89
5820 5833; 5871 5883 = 0.96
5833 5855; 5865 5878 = 1.06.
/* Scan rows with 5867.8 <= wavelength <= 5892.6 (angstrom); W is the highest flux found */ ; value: 15.6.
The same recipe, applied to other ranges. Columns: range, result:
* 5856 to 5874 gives 13.98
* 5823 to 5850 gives 15.42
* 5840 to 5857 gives 14.22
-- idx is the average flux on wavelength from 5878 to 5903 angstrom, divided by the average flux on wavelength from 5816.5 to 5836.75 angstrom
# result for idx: 0.9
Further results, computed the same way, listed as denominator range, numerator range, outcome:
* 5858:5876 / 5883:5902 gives 1.02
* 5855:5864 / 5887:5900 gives 1.11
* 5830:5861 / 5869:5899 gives 1.01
